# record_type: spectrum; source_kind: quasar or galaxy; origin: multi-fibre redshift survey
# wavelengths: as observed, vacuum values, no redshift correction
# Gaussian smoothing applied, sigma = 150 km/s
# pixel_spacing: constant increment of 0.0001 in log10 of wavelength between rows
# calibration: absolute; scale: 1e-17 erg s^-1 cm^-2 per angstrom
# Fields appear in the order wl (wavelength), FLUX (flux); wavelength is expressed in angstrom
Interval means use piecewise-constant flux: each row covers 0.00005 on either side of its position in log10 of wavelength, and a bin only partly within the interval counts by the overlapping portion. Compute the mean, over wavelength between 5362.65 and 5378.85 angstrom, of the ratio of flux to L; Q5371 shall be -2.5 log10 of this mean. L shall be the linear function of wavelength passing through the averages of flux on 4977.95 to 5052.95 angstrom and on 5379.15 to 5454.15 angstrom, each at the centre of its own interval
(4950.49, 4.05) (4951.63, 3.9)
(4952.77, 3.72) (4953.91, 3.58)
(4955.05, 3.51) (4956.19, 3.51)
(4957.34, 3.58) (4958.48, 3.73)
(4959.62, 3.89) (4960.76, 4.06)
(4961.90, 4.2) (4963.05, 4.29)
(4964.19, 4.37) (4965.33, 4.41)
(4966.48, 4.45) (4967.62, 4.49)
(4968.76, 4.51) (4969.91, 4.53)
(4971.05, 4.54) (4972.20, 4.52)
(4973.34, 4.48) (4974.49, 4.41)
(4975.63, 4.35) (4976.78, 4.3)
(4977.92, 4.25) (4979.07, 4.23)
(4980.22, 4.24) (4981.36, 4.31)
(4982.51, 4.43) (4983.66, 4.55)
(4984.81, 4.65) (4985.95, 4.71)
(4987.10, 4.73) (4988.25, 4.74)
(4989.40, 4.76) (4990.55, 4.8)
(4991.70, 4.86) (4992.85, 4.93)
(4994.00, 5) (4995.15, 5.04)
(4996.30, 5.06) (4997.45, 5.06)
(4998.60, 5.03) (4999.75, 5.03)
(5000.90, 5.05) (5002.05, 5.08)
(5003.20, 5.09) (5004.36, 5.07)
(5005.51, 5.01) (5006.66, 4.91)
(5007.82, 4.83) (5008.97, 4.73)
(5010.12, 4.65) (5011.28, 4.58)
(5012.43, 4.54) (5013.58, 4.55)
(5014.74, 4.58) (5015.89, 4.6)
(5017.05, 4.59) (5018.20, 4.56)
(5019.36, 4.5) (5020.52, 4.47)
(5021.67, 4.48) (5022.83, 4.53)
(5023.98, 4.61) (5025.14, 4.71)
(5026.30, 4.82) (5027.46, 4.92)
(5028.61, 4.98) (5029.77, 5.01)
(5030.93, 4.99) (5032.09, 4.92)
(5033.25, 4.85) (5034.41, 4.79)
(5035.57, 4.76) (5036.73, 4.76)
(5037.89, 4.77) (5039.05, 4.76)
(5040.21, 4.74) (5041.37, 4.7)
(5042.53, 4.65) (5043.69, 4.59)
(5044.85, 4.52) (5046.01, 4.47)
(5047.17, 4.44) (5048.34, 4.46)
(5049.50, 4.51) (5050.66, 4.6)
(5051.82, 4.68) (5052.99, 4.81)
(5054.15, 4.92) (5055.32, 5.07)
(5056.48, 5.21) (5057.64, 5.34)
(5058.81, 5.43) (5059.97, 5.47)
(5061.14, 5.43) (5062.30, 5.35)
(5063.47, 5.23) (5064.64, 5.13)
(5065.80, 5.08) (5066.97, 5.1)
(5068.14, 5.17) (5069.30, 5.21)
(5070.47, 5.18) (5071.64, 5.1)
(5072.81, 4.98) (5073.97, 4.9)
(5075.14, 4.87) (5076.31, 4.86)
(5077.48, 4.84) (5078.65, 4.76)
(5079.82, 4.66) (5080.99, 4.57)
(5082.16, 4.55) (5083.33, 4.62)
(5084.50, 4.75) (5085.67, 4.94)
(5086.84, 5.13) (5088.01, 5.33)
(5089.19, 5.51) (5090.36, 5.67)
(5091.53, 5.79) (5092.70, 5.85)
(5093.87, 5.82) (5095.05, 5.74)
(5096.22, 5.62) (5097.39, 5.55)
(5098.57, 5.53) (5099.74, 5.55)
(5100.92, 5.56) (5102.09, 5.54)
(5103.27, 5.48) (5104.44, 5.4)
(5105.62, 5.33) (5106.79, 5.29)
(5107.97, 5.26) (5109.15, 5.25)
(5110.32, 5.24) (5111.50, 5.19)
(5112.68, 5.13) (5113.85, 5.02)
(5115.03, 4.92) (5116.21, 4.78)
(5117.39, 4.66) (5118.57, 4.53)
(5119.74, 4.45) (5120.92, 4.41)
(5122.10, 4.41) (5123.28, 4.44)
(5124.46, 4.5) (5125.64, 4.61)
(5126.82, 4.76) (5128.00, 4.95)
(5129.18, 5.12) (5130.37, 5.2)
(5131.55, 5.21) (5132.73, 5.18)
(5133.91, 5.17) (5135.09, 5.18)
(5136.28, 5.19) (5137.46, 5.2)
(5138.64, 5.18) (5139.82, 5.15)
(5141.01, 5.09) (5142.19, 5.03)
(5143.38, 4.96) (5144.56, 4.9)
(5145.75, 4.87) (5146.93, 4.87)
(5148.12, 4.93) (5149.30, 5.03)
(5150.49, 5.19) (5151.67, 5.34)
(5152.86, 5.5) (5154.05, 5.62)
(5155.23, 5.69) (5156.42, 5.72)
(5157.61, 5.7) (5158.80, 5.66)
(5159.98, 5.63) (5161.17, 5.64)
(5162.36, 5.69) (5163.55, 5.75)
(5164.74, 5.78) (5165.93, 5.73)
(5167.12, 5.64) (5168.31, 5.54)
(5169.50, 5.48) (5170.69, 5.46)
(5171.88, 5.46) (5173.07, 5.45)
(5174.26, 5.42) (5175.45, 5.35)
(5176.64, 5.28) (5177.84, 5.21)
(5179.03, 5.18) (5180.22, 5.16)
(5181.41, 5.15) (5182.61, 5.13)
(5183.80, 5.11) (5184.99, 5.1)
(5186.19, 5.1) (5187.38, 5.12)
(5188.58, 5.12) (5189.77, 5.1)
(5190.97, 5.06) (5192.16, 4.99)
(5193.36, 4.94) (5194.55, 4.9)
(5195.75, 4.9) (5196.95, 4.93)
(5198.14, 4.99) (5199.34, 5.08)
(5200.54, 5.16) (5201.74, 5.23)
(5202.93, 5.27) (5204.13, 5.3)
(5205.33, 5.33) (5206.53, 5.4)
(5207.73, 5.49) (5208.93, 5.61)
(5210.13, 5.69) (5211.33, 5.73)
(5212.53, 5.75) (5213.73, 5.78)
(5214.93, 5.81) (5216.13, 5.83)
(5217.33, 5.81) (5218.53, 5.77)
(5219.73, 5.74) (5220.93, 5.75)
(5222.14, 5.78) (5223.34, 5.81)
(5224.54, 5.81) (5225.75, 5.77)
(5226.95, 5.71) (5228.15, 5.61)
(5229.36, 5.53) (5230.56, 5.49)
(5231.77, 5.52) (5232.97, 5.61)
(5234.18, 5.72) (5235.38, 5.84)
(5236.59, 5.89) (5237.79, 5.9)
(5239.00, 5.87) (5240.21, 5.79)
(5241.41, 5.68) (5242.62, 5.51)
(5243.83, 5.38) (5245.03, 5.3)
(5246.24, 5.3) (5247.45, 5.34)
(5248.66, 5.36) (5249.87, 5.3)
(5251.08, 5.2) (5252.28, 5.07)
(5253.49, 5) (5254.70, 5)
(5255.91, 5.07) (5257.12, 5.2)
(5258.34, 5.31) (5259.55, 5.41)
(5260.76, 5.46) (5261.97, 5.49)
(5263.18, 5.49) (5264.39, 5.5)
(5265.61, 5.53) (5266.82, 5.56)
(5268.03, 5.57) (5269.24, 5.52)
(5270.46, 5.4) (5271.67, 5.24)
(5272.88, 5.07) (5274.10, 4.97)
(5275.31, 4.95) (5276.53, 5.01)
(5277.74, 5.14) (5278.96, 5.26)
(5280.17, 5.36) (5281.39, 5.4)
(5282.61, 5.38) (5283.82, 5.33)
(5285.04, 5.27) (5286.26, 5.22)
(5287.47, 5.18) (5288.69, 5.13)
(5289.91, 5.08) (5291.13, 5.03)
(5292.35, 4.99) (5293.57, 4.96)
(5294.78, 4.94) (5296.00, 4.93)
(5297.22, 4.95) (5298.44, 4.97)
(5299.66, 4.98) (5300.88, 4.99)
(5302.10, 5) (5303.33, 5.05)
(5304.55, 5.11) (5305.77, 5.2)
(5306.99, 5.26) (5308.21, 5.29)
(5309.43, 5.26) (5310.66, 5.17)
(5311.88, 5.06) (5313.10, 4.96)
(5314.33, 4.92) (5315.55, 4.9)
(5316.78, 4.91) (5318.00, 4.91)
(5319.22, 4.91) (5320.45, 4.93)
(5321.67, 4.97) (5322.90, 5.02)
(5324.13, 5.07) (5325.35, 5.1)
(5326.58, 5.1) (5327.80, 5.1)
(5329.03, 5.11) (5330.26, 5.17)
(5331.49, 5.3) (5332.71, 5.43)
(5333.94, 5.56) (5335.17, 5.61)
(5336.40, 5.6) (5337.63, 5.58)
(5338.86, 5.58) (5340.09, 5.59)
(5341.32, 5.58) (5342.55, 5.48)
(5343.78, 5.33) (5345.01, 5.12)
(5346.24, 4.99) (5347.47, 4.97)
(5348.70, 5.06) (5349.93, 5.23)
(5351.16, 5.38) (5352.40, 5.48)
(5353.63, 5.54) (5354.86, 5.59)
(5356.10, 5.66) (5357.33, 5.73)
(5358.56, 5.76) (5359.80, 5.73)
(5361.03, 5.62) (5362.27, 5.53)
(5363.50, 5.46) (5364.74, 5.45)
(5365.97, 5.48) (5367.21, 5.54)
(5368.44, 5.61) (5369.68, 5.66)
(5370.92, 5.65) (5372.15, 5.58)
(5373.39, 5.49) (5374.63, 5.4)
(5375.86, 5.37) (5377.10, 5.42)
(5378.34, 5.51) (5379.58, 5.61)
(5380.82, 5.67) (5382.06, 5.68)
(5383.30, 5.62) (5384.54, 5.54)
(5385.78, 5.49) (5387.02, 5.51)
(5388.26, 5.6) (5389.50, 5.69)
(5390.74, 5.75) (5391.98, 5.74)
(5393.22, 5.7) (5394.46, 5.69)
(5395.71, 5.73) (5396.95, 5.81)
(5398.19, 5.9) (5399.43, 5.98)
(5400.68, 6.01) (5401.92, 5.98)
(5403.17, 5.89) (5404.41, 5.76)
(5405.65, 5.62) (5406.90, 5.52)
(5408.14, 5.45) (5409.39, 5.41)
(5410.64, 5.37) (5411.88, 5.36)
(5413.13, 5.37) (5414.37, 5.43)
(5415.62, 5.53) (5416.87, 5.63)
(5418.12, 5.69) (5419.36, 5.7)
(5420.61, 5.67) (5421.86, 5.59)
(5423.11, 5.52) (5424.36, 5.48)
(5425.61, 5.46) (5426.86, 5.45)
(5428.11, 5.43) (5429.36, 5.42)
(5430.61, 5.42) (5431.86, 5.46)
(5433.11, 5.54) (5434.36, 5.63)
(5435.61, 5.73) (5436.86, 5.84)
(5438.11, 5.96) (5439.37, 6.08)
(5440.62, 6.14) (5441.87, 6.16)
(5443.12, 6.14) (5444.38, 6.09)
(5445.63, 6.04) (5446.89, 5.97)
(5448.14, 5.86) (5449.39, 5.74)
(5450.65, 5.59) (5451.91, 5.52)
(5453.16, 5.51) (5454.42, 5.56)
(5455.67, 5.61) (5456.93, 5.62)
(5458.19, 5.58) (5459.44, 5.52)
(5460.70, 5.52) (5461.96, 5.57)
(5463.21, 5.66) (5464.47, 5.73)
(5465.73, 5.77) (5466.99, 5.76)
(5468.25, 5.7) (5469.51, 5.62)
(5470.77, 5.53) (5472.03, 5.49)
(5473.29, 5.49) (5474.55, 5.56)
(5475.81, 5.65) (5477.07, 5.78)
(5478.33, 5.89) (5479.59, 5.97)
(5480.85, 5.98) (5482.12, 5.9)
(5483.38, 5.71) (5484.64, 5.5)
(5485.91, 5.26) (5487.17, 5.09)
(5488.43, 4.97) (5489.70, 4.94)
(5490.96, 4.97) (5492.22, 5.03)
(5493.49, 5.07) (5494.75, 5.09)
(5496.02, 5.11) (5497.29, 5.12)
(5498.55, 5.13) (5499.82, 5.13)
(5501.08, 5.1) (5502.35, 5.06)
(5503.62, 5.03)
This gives 0.01 mag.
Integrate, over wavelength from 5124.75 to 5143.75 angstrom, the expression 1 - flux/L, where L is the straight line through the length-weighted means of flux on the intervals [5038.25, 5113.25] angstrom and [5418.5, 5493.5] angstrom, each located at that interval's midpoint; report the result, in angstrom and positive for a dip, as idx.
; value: 0.4 angstrom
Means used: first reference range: 5.1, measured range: 5.06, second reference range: 5.62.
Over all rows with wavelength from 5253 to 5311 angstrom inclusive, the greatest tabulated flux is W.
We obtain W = 5.57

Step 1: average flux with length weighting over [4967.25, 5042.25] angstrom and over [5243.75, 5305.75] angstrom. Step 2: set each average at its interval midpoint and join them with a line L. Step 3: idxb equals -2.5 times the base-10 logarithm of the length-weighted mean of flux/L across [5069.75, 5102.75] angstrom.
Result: -0.07 mag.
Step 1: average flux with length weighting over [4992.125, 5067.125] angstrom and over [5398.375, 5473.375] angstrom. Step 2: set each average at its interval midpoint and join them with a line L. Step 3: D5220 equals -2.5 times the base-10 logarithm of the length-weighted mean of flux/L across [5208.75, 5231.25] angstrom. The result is -0.098 mag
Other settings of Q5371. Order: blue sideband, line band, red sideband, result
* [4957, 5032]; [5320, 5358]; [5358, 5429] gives 0.03 mag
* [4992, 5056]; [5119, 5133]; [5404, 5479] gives 0.05 mag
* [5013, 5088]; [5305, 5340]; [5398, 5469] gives 0.05 mag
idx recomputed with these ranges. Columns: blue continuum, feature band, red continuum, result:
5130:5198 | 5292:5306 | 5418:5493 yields 1.12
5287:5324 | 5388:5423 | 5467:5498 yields -2.66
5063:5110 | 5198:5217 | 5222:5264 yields -0.17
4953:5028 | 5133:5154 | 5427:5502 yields -1.05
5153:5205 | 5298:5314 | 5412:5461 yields 1.15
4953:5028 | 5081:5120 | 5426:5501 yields -3.71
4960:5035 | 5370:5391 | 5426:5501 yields -0.57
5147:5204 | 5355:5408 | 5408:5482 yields -0.62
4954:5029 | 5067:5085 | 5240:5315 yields -0.45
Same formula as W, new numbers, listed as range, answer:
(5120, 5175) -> 5.78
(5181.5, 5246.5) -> 5.9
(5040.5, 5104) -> 5.85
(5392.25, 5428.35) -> 6.01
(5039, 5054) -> 4.81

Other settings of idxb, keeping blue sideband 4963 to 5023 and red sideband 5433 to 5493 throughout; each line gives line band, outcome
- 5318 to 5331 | 0.07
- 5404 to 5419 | 0.01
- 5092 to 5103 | -0.16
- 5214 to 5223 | -0.13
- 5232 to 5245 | -0.10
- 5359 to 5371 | -0.02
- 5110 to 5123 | 0.03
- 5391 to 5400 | -0.05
